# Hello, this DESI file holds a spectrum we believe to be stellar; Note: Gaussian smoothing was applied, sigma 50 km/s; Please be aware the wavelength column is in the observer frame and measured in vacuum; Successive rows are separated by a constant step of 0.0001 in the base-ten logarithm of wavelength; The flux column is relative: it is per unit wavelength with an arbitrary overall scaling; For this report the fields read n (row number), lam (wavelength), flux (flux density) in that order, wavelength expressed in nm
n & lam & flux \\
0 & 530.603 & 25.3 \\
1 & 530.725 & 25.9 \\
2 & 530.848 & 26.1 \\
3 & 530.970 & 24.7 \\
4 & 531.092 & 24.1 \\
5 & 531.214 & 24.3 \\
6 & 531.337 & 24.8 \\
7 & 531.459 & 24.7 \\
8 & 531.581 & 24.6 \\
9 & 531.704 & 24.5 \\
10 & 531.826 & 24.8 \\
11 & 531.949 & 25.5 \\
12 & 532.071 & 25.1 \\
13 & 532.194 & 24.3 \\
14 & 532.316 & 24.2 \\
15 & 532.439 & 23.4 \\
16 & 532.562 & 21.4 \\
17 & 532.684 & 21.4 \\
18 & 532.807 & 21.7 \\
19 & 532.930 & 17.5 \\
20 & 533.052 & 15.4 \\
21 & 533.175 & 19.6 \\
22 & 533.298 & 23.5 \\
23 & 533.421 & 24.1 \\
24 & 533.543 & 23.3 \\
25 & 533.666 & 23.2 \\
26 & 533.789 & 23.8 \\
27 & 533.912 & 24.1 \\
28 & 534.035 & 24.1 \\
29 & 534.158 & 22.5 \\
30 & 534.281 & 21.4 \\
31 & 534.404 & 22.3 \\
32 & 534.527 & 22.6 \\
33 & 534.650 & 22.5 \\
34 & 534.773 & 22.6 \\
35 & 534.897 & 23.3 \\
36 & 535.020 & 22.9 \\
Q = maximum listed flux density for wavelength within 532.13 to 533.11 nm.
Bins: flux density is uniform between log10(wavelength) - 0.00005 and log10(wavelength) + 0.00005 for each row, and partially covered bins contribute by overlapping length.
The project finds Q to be 24.3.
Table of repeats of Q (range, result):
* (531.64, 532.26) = 25.5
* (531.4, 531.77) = 24.7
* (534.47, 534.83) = 22.6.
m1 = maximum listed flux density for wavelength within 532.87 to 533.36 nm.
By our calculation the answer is 23.5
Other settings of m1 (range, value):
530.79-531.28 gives 26.1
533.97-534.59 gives 24.1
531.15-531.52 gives 24.8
